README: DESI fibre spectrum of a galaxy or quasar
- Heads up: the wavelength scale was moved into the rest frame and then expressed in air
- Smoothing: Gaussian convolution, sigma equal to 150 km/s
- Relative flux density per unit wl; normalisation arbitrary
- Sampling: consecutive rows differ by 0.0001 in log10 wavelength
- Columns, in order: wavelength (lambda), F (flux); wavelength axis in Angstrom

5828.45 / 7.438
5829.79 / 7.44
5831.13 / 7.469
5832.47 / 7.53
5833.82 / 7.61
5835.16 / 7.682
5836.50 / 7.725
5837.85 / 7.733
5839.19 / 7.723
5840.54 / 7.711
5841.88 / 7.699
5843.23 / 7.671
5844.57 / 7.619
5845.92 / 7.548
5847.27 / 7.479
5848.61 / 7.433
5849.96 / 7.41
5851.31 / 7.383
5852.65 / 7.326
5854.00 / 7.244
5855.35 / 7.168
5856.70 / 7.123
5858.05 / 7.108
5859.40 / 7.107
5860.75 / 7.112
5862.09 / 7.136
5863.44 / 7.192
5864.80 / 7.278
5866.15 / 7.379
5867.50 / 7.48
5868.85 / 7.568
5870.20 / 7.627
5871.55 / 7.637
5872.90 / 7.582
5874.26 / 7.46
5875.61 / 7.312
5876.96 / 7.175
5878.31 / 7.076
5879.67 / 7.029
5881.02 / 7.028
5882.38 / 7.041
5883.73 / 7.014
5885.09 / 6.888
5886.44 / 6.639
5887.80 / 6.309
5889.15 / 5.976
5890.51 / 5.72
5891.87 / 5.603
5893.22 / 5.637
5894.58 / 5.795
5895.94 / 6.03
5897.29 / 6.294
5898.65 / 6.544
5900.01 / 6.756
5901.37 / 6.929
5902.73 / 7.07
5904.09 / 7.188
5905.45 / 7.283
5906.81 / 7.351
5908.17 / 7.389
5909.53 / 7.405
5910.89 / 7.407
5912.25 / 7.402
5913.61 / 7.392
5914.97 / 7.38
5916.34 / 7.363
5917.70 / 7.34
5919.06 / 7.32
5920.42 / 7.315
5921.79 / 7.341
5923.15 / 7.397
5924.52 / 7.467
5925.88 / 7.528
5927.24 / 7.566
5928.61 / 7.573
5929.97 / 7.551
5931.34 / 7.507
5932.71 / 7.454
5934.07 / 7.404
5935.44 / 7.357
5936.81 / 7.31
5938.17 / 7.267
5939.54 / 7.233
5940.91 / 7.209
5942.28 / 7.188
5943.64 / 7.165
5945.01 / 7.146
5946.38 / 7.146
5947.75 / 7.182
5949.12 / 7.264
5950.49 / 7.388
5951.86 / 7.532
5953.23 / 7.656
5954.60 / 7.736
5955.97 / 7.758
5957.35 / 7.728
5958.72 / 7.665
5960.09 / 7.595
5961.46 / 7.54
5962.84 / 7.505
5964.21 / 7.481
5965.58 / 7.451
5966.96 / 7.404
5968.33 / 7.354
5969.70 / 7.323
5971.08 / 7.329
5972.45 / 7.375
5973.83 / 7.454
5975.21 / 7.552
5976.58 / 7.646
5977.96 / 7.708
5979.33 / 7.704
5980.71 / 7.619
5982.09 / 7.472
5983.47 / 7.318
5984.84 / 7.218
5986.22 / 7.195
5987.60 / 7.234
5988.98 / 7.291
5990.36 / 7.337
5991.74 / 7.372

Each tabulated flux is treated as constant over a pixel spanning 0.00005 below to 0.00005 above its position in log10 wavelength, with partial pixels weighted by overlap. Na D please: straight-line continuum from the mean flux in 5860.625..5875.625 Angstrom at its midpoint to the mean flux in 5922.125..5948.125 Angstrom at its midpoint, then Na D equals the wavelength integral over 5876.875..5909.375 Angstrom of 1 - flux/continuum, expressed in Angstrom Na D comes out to 3.2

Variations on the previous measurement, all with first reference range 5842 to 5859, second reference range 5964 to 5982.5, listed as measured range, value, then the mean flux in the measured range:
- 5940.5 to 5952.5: 0.4 Angstrom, 7.25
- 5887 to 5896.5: 2.0 Angstrom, 5.87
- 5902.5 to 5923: 0.3 Angstrom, 7.34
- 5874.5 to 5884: 0.4 Angstrom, 7.12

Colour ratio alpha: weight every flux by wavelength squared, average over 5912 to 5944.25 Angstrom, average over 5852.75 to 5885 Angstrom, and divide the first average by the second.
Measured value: 1.04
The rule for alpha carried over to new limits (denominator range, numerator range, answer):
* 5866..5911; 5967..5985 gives 1.12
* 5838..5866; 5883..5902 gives 0.87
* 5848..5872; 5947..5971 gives 1.06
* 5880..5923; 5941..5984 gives 1.11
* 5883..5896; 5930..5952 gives 1.20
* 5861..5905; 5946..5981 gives 1.12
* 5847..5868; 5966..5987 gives 1.07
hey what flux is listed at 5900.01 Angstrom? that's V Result 6.756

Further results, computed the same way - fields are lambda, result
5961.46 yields 7.54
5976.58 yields 7.646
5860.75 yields 7.112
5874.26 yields 7.46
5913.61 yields 7.392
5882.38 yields 7.041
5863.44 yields 7.192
